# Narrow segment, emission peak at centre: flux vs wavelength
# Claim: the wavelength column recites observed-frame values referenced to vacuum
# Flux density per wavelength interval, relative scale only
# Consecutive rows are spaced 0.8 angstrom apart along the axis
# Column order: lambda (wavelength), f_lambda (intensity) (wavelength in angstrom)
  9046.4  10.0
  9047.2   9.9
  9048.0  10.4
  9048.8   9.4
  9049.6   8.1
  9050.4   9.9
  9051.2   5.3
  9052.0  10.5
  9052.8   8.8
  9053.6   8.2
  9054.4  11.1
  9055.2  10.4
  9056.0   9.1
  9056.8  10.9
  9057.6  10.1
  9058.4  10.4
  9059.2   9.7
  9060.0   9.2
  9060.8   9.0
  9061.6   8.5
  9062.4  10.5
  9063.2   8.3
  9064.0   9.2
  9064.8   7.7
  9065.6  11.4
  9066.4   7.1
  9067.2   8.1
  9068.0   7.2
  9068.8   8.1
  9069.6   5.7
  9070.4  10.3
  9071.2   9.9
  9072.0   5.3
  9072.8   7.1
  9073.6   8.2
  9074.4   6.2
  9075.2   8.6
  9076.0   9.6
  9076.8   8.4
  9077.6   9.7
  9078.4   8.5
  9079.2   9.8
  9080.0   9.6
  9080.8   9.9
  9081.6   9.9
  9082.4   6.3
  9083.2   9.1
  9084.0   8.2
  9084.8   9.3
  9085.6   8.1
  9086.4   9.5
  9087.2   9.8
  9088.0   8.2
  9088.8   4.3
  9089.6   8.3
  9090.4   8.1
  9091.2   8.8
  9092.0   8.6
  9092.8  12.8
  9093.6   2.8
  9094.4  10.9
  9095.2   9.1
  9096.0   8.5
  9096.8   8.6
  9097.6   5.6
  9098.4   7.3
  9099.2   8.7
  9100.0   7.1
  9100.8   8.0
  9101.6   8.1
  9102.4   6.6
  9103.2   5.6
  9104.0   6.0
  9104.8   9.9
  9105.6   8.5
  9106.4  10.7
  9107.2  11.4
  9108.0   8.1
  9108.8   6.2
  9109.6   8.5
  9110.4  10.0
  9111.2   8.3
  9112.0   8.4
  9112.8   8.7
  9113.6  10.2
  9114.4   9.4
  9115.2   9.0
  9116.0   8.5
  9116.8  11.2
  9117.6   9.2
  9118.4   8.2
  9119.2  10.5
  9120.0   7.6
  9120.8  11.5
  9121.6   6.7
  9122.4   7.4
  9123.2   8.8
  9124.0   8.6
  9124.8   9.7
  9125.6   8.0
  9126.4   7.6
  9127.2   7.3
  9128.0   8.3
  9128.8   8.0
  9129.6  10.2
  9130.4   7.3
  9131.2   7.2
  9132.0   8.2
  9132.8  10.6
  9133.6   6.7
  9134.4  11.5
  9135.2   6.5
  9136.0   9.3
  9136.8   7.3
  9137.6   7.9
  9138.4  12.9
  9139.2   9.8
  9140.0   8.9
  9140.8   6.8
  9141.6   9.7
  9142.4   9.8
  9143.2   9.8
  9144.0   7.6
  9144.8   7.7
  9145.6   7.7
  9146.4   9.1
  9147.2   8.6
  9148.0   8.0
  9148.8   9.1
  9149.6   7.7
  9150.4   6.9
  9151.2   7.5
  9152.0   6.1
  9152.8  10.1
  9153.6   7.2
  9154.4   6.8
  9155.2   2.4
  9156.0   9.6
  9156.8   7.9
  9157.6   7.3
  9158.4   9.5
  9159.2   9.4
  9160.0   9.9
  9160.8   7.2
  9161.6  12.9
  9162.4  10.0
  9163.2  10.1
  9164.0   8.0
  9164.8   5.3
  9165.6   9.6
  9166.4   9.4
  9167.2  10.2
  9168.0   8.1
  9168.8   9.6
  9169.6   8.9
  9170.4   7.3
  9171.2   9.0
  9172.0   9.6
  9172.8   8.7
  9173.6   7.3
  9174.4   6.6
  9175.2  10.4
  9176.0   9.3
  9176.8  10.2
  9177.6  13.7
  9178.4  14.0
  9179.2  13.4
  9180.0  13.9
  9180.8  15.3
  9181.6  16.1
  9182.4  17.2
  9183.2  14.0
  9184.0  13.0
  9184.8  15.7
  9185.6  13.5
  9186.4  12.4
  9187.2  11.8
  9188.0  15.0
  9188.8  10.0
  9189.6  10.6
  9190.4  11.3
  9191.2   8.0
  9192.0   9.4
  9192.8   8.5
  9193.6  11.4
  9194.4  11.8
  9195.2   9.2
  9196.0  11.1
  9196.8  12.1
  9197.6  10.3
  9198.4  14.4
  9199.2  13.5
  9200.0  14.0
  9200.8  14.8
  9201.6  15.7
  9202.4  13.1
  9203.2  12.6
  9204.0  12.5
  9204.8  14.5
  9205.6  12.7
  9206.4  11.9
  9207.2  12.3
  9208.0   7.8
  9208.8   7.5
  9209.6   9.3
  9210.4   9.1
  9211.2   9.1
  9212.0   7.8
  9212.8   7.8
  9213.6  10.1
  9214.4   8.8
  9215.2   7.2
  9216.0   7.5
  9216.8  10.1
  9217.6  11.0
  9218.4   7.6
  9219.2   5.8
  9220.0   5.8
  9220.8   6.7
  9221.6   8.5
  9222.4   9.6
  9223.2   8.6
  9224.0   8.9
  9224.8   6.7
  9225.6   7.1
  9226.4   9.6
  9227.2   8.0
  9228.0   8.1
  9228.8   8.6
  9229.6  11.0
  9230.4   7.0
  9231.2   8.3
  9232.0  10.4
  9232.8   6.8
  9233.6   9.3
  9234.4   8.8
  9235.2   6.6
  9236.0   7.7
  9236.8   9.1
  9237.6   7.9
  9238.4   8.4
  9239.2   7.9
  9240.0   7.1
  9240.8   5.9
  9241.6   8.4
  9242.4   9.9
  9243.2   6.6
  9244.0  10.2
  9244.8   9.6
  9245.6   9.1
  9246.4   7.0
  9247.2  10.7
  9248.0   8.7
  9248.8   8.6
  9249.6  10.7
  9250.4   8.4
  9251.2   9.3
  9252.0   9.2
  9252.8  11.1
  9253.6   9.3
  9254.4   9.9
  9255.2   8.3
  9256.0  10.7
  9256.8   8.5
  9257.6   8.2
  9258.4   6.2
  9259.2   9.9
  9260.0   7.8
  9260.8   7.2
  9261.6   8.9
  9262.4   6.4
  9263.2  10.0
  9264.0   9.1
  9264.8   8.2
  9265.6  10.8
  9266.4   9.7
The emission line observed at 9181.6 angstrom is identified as [S II]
